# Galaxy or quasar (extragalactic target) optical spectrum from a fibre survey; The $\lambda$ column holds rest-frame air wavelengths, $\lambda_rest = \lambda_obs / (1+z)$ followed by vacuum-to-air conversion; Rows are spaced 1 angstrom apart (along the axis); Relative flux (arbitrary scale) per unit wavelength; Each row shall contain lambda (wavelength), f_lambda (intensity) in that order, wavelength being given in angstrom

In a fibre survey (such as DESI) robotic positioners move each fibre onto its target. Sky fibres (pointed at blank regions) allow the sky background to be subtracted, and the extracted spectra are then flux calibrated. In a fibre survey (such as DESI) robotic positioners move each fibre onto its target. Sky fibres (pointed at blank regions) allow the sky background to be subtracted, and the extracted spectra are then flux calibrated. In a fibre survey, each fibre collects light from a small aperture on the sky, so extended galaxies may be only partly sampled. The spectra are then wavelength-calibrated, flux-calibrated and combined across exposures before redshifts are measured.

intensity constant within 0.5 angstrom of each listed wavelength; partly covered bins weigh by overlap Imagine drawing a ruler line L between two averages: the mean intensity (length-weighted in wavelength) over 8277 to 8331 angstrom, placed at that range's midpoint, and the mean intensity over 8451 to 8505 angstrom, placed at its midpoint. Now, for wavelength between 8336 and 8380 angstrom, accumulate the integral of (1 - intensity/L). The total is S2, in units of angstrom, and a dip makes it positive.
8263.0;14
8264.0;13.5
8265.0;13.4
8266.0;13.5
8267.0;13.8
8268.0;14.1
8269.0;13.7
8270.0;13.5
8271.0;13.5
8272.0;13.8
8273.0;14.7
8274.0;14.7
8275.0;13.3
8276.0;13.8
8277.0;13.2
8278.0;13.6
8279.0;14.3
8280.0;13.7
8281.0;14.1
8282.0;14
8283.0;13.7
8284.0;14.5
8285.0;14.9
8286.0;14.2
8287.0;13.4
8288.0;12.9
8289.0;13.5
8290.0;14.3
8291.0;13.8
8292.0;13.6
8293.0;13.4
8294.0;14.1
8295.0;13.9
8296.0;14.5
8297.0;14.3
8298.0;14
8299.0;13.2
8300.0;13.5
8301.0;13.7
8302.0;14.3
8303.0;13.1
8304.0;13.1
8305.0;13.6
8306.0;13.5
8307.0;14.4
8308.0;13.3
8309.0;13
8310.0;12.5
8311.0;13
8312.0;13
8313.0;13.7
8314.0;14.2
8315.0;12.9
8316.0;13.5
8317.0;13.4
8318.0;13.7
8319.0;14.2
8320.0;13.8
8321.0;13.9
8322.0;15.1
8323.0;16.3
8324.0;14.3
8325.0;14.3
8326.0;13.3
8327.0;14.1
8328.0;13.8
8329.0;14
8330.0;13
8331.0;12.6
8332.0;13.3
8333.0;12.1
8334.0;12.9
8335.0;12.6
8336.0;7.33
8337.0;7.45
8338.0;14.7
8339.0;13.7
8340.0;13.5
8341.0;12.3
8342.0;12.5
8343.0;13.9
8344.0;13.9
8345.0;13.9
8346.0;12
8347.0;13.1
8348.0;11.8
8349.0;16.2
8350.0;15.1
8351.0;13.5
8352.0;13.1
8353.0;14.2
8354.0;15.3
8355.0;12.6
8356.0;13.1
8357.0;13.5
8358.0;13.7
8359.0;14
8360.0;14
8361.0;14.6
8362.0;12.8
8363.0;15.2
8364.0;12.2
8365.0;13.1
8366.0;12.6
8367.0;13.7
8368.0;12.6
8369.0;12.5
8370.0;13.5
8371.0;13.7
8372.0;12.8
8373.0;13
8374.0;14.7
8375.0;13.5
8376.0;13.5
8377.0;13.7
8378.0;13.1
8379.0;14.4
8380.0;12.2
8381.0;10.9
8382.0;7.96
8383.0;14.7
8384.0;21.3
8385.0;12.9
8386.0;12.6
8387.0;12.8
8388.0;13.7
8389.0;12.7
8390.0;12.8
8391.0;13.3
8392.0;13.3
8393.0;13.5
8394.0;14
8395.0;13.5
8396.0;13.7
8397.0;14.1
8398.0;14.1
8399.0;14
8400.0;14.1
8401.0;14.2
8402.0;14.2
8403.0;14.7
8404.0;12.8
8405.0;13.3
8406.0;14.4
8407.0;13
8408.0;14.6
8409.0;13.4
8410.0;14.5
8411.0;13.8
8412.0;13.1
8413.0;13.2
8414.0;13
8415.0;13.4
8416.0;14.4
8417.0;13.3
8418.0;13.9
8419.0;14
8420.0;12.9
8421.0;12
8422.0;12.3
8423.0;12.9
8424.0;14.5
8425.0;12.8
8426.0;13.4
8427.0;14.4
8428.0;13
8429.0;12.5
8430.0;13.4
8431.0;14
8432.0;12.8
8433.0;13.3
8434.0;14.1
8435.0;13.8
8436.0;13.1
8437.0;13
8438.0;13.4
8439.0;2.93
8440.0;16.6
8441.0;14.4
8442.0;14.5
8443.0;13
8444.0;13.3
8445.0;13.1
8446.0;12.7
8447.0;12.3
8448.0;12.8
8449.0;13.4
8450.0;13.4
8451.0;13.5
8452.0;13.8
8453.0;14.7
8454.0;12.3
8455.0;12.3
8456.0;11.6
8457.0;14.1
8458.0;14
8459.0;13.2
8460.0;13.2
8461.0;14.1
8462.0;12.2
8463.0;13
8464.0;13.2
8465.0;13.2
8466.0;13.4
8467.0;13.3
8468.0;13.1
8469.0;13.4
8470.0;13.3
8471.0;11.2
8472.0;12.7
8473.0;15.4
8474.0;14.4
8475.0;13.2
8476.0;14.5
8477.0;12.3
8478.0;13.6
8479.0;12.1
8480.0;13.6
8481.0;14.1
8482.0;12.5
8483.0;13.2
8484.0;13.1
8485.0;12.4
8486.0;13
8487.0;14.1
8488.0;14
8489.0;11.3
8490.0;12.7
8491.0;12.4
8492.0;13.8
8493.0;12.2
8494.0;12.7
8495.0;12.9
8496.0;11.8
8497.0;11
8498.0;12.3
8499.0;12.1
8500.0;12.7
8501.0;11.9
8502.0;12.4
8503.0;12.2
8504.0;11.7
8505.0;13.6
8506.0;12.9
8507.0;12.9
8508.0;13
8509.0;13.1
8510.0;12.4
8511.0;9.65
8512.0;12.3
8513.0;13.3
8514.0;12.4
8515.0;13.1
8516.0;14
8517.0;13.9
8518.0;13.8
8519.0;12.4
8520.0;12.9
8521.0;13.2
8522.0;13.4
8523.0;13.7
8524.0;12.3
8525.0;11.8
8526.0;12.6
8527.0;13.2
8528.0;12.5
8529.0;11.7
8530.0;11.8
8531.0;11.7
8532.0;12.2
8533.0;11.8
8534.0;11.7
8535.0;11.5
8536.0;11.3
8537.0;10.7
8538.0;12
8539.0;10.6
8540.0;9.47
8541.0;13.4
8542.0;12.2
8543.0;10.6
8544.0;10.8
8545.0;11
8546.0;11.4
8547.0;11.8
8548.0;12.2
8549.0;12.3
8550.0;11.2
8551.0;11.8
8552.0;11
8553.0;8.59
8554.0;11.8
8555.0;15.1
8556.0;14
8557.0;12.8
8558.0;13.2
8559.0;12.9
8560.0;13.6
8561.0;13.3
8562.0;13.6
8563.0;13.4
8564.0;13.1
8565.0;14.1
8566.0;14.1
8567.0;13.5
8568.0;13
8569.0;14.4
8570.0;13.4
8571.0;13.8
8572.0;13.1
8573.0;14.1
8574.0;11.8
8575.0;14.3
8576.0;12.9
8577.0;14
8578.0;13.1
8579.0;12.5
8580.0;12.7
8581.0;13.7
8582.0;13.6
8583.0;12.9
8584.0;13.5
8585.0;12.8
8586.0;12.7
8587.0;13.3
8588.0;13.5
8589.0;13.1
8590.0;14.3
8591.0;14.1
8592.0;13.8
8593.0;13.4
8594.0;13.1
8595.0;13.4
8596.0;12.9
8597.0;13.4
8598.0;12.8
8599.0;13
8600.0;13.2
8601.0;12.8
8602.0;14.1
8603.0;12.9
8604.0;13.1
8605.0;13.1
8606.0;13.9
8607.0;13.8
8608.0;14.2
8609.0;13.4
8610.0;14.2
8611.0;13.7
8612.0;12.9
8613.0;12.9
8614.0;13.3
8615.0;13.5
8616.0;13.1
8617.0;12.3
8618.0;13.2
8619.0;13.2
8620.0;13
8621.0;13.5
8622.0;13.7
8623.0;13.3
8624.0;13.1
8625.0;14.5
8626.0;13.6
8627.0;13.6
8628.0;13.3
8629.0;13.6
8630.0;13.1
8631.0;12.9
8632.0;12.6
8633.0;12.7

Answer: 0.7 angstrom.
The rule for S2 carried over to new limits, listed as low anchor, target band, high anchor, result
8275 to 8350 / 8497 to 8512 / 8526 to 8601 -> 0.67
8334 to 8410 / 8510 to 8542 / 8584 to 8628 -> 2.63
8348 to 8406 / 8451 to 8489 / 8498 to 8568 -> -1.09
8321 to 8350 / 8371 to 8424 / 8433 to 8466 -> -1.56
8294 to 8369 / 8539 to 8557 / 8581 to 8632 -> 2.26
